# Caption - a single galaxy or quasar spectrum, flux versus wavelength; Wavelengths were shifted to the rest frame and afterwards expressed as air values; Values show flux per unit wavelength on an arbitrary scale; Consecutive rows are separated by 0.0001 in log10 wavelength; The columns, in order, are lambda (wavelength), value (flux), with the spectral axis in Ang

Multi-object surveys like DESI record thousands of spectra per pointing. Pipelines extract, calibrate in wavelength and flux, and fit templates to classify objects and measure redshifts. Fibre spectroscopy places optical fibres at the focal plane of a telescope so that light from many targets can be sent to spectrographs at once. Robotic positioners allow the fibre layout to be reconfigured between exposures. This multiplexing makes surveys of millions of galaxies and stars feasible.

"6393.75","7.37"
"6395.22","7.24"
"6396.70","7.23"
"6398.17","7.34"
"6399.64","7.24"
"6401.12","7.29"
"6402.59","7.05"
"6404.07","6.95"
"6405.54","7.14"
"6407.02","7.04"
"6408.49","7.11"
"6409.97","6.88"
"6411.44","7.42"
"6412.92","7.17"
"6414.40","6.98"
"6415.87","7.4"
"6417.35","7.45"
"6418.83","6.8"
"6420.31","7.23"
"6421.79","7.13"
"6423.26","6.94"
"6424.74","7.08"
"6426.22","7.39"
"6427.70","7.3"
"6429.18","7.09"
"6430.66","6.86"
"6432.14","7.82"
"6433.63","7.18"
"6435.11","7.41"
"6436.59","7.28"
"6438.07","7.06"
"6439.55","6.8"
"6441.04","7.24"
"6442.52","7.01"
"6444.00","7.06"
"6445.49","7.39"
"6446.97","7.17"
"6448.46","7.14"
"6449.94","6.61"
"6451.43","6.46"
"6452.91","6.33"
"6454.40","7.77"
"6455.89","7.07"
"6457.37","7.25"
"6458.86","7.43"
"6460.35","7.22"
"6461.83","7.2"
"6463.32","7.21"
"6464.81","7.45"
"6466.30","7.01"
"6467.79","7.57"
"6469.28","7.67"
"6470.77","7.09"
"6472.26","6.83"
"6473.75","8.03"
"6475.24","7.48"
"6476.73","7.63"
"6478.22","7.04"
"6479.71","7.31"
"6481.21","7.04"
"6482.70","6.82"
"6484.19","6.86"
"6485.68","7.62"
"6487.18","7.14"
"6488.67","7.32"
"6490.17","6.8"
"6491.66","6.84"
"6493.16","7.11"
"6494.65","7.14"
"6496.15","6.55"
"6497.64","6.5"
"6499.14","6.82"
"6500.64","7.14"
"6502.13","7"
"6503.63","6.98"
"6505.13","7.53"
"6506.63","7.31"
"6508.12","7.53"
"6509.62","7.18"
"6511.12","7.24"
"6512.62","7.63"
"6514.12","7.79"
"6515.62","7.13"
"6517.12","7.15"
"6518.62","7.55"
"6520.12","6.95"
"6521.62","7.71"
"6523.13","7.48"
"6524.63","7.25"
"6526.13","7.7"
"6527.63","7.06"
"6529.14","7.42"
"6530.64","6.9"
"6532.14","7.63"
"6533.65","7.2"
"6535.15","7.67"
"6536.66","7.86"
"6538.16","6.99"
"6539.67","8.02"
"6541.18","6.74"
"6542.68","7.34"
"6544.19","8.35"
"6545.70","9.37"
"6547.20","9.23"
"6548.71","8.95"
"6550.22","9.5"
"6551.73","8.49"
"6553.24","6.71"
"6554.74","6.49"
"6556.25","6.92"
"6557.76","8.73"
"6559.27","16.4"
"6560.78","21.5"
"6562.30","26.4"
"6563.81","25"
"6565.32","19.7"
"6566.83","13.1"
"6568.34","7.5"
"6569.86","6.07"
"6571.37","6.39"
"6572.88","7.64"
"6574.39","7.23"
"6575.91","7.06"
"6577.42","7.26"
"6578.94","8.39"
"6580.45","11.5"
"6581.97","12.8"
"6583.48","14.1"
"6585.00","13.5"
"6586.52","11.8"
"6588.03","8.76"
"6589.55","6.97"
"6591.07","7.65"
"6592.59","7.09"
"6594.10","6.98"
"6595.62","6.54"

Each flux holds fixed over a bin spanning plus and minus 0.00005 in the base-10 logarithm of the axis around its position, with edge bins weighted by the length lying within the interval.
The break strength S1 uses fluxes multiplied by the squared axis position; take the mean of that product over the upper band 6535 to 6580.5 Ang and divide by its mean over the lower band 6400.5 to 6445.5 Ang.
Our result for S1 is 1.50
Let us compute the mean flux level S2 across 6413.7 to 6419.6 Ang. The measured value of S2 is 7.16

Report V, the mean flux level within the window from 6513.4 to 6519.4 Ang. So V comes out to 7.4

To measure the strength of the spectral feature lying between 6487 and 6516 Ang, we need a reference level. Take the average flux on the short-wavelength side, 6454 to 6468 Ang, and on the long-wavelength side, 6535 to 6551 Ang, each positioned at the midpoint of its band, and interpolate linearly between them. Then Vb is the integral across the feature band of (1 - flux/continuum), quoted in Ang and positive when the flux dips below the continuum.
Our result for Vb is 2.3 Ang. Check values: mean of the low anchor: 7.3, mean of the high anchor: 8.2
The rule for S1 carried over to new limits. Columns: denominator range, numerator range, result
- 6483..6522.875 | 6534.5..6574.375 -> 1.50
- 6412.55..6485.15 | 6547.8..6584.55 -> 1.65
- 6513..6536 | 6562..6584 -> 1.61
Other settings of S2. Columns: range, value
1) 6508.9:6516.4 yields 7.39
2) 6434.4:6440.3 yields 7.14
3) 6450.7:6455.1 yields 6.85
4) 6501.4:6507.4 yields 7.21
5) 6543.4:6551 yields 9.06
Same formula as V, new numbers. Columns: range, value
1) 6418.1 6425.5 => 7.04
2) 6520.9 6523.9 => 7.58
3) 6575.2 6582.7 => 9.4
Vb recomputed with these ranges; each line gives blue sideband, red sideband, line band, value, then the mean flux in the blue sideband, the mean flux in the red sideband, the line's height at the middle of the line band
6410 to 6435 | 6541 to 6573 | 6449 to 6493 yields 7.65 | 7.2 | 11.4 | 8.7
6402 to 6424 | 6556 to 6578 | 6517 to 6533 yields 5.42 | 7.11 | 12.6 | 11.1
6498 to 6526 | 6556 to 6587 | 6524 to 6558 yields 6.98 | 7.3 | 12.4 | 9.79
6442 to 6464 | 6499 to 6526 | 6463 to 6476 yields -0.41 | 7.09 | 7.32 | 7.15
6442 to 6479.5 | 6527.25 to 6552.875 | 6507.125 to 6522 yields 0.60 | 7.21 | 7.92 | 7.69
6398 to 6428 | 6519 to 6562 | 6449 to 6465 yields 1.27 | 7.15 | 8.7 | 7.69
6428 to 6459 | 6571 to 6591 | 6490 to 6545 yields 7.26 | 7.11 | 9.49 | 8.39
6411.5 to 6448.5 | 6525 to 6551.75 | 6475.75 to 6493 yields 0.92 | 7.18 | 7.89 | 7.53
